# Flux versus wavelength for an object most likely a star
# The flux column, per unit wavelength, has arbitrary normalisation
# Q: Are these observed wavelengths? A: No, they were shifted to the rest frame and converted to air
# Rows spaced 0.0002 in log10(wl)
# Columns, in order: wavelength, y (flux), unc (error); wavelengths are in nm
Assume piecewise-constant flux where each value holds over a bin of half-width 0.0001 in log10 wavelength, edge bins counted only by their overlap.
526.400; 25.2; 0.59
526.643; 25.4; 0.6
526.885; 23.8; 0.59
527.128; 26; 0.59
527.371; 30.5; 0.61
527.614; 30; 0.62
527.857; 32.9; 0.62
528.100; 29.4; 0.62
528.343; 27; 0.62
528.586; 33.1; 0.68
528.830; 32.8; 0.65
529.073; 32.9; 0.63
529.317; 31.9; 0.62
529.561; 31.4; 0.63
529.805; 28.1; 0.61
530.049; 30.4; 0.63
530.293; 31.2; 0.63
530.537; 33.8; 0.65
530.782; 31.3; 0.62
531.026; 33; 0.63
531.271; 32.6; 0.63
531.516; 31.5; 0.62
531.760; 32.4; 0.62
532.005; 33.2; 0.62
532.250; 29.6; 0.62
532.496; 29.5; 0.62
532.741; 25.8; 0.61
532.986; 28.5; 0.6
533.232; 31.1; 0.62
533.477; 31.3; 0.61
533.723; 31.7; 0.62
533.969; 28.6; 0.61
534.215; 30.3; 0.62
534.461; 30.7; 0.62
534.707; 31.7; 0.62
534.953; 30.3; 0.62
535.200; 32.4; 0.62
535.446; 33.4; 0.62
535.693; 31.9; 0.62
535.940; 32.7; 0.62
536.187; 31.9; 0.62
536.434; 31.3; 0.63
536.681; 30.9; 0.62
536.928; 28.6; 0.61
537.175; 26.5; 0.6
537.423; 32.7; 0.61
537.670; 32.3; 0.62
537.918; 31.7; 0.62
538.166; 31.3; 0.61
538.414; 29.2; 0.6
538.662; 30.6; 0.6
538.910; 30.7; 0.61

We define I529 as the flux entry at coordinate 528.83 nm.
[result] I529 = 32.8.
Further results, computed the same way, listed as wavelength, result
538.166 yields 31.3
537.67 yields 32.3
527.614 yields 30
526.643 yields 25.4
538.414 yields 29.2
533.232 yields 31.1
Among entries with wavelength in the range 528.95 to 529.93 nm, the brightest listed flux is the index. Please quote 32.9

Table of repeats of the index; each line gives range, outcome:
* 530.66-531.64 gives 33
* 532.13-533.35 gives 31.1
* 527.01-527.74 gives 30.5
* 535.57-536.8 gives 32.7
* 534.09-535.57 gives 33.4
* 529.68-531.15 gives 33.8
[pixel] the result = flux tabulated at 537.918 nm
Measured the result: 31.7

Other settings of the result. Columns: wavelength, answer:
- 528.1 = 29.4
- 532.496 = 29.5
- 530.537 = 33.8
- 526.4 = 25.2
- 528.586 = 33.1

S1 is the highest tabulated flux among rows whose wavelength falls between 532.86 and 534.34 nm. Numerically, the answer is 31.7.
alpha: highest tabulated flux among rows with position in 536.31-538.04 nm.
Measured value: 32.7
